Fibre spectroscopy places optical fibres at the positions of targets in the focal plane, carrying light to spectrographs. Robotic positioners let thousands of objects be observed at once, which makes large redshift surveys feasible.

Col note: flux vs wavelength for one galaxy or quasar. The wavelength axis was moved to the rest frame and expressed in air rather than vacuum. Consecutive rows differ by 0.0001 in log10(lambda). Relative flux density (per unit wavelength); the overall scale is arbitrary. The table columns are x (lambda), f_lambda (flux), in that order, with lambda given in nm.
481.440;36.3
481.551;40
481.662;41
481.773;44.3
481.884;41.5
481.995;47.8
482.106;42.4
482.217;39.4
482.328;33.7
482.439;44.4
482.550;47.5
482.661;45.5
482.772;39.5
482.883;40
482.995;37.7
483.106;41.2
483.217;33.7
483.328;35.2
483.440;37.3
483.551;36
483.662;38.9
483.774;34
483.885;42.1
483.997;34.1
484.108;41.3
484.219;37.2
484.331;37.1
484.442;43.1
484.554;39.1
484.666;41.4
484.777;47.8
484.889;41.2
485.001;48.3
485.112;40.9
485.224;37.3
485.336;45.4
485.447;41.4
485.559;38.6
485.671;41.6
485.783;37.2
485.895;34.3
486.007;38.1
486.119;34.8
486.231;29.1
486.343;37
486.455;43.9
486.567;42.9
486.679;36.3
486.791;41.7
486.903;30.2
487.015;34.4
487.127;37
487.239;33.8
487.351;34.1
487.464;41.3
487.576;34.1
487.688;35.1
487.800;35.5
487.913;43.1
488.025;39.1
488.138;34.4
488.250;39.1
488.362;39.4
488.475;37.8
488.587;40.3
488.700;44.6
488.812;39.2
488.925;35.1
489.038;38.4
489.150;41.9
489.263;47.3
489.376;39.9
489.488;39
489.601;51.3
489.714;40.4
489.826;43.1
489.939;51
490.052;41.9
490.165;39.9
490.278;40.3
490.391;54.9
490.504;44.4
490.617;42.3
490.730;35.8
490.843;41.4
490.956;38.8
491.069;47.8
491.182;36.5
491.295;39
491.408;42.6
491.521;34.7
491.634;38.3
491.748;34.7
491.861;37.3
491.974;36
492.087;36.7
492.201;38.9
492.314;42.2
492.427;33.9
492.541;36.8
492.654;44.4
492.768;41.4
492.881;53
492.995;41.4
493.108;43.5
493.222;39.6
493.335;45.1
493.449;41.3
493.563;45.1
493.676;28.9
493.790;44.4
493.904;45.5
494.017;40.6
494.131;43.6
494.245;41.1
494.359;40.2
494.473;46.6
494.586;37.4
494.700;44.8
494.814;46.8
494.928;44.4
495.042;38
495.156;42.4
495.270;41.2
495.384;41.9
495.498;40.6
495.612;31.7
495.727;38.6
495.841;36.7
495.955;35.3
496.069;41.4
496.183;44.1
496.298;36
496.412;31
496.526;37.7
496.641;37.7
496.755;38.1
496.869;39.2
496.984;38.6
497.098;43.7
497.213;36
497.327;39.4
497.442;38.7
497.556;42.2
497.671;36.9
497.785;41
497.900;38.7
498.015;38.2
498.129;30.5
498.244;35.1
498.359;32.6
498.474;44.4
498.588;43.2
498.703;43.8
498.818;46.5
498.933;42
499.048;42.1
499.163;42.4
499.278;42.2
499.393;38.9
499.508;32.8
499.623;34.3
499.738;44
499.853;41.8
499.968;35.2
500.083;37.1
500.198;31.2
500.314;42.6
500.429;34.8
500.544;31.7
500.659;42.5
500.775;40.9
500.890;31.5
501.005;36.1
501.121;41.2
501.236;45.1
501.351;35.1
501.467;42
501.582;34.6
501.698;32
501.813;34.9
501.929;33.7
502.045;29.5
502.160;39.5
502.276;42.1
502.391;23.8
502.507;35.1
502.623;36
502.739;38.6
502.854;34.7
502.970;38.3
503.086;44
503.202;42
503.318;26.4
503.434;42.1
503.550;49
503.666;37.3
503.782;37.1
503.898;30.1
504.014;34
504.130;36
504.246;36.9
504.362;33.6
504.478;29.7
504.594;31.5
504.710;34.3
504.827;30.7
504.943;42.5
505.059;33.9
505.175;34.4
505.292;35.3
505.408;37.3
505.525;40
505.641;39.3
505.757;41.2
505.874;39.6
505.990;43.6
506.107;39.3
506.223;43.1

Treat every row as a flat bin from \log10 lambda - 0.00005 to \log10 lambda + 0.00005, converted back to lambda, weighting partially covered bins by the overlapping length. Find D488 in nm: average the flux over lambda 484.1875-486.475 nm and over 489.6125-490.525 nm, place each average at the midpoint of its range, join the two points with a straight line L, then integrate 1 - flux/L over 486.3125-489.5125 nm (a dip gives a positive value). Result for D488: 0.30 nm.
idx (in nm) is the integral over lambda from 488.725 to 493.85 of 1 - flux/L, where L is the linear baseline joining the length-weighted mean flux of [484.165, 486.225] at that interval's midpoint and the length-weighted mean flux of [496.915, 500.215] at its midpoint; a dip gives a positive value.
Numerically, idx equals -0.196 nm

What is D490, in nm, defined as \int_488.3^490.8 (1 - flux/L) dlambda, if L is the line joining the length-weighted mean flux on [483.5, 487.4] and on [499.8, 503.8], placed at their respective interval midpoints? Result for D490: -0.26 nm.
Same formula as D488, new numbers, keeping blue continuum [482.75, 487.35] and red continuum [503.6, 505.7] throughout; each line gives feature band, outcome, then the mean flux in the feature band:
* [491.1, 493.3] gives -0.14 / 39.7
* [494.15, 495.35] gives -0.18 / 42.3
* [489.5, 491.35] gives -0.26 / 42.9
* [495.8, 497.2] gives -0.06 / 38.2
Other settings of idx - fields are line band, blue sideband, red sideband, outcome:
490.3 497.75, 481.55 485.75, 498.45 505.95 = -0.287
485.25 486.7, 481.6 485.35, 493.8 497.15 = 0.067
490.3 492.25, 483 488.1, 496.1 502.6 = -0.093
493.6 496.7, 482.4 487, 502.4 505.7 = -0.191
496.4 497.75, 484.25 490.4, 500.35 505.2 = -0.037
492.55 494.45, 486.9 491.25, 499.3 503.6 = -0.157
